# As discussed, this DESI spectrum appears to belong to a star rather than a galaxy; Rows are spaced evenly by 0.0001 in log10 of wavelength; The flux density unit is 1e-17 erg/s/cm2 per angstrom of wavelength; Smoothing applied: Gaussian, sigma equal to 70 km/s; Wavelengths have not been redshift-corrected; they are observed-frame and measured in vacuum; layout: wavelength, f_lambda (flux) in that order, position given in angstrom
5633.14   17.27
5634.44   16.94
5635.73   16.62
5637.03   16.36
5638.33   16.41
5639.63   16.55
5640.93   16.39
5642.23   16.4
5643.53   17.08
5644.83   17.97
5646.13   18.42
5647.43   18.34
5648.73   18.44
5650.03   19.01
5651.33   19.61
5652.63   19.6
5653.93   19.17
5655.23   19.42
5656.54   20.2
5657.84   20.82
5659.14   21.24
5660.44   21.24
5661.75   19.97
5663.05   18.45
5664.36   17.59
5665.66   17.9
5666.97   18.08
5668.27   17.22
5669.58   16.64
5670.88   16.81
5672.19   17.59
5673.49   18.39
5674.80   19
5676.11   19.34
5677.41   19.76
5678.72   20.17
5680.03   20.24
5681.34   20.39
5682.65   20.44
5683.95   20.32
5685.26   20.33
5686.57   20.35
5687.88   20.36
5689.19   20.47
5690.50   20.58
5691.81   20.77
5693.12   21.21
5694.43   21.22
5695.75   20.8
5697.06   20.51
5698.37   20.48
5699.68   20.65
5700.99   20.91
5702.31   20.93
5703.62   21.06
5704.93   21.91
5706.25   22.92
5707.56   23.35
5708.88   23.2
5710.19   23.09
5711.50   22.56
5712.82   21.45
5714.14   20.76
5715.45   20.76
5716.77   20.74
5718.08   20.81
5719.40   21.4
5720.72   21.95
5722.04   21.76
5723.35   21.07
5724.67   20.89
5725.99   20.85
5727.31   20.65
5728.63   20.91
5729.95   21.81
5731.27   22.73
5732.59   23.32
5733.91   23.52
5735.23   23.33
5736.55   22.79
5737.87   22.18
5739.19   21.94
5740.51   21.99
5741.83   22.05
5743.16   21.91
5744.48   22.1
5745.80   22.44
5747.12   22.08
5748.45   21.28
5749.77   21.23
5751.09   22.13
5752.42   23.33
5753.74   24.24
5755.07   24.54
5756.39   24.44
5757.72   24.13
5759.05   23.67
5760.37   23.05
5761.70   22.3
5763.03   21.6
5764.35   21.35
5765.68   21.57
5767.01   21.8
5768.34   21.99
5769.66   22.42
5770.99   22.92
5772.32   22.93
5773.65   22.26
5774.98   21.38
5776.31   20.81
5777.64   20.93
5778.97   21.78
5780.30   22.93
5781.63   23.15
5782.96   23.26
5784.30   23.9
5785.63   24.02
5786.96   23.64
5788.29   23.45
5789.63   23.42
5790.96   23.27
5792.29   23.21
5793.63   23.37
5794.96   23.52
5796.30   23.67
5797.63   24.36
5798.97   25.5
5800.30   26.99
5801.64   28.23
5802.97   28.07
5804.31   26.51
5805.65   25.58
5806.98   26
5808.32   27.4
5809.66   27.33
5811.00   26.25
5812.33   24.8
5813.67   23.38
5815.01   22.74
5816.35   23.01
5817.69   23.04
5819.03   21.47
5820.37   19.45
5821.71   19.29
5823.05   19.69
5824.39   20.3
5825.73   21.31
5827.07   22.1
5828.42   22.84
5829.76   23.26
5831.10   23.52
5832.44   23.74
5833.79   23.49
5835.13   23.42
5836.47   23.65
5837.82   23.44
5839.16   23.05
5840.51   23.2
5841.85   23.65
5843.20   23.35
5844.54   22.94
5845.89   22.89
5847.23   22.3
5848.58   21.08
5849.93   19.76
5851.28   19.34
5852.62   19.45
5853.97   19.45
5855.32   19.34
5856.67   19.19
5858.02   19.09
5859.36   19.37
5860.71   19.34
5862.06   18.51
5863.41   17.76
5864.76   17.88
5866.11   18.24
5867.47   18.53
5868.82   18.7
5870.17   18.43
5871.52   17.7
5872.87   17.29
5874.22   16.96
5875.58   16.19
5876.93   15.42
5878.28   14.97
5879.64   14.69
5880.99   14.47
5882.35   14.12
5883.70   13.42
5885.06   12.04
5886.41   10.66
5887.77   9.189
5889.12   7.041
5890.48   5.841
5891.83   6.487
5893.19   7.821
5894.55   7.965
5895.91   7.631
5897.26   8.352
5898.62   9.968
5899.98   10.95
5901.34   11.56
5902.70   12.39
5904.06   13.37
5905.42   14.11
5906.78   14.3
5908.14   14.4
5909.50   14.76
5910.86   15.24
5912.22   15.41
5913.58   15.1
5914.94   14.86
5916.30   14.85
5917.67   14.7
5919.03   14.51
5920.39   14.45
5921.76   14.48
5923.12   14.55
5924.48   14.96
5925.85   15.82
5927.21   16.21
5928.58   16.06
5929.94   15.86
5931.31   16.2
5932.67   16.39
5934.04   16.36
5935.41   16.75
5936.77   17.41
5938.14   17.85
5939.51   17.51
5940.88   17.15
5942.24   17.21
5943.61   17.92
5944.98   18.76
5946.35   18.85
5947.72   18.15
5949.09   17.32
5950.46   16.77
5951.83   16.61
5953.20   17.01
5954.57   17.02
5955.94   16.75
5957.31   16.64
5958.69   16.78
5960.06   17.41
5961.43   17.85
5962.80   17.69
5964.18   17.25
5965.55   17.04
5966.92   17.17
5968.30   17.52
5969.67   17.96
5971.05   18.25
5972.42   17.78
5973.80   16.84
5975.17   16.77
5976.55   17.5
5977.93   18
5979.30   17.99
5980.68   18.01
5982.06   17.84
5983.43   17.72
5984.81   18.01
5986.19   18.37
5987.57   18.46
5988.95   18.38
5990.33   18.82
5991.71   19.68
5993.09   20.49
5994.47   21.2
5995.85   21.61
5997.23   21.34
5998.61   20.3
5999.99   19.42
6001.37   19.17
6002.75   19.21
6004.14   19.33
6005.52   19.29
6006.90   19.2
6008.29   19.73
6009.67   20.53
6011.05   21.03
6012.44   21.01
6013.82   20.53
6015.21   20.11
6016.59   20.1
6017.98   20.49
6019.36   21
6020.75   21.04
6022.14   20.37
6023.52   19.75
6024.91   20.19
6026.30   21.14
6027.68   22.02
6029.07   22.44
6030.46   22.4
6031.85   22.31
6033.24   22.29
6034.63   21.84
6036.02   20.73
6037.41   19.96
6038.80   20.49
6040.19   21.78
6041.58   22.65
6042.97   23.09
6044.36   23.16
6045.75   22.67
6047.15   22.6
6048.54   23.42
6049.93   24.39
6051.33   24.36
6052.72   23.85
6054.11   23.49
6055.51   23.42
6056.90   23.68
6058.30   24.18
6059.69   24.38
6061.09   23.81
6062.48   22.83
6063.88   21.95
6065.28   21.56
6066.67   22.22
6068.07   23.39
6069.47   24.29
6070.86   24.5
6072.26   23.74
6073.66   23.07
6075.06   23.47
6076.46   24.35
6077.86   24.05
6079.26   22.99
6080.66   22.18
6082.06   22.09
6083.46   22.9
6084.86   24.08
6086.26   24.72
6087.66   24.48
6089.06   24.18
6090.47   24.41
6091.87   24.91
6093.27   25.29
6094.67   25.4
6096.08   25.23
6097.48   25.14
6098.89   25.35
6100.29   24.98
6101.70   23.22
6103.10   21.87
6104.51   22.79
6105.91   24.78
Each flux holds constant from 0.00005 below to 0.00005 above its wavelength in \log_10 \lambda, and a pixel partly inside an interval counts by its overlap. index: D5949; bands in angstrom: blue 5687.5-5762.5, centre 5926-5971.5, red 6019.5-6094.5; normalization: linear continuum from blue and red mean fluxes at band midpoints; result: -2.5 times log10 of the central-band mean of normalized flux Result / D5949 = 0.30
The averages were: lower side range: 21.9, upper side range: 22.9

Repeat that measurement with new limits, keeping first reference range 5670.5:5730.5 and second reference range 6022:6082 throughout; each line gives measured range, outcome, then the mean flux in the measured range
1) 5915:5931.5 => 0.40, 15.2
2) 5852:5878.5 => 0.19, 18.1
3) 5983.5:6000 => 0.14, 19.6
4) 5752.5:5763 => -0.12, 23.6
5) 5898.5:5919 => 0.50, 13.9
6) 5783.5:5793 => -0.11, 23.5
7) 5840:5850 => -0.05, 22.5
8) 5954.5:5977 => 0.27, 17.3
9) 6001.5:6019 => 0.12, 20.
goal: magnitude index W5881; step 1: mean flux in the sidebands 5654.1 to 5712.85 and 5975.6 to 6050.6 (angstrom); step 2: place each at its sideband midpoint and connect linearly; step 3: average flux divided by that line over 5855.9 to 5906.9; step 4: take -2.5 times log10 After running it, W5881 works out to 0.41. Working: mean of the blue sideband 20.2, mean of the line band 13.9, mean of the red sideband 20.4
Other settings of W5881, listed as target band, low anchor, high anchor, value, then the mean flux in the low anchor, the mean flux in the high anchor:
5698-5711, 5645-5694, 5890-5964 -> -0.17 mag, 19.4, 14.9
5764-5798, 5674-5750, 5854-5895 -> -0.22 mag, 21.3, 15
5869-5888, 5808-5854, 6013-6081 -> 0.45 mag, 22.6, 22.4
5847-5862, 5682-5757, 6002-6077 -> 0.11 mag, 21.7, 22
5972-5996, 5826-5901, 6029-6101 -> 0.14 mag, 17.3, 23.4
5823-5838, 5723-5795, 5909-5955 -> -0.14 mag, 22.5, 16.3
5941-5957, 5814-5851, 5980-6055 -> 0.22 mag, 22.3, 20.8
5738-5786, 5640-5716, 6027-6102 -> -0.09 mag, 19.9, 23.3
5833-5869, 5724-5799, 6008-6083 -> 0.09 mag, 22.6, 22.3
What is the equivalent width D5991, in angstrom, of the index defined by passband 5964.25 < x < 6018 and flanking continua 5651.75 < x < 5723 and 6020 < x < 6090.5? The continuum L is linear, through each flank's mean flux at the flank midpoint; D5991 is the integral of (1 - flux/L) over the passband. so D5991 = 8.11 angstrom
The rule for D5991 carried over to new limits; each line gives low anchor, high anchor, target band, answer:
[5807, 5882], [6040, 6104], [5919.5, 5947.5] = 6.8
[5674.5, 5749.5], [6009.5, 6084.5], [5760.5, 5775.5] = -0.4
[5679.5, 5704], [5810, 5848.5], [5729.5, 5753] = -1.1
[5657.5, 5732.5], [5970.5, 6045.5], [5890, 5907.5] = 8.7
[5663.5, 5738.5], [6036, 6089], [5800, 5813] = -3.2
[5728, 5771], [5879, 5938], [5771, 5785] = -1.0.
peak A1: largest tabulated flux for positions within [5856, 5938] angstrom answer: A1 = 19.37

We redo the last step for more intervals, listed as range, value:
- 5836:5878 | 23.65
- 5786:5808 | 28.23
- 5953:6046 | 23.16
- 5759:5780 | 23.67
